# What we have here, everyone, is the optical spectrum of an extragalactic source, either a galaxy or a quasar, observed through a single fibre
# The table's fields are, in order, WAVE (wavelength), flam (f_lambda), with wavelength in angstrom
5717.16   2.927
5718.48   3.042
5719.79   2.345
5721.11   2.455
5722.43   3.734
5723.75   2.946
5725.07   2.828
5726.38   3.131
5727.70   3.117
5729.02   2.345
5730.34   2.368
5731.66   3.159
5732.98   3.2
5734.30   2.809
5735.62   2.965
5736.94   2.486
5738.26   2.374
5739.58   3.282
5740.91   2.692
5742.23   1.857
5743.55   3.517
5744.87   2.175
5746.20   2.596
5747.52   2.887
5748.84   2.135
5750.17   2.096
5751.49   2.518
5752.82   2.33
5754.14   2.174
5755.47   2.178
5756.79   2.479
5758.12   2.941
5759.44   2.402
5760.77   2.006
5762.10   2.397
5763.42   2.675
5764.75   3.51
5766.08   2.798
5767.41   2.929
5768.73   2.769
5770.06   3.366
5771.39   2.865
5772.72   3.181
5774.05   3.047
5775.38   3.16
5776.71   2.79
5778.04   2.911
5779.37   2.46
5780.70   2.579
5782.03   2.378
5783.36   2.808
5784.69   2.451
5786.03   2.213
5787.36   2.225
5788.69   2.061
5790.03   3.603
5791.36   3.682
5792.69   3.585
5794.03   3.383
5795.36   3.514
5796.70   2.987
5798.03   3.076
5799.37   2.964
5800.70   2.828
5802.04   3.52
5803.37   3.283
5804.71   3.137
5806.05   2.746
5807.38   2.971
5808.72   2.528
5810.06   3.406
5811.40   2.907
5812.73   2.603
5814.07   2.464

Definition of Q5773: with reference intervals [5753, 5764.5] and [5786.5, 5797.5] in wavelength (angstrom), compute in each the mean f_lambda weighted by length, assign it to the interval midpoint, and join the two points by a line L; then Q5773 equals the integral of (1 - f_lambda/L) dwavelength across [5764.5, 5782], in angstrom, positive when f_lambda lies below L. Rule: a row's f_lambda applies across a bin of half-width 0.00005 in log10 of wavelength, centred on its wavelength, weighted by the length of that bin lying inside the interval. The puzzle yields -1.2 angstrom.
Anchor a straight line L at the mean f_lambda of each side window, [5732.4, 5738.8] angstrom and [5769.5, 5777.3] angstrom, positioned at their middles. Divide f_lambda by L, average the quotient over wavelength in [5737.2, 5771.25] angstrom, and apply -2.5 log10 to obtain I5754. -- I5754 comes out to 0.122 mag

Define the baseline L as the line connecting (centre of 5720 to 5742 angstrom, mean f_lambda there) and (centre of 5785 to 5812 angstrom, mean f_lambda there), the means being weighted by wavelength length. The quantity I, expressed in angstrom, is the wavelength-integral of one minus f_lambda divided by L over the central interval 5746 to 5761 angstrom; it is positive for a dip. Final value 2.58 angstrom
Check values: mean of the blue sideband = 2.84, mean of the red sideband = 3.02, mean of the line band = 2.4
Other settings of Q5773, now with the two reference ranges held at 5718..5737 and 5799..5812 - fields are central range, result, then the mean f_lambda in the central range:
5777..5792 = 1.59 angstrom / 2.67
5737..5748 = 0.93 angstrom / 2.66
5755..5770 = 1.35 angstrom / 2.68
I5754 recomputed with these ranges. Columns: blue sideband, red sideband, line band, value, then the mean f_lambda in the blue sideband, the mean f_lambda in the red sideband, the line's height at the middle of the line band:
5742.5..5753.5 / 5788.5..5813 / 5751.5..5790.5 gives 0.04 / 2.51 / 3.12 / 2.78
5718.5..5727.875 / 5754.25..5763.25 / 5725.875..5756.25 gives 0.02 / 2.94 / 2.4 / 2.67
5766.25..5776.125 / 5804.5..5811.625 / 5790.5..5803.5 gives -0.11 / 3.03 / 2.94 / 2.97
